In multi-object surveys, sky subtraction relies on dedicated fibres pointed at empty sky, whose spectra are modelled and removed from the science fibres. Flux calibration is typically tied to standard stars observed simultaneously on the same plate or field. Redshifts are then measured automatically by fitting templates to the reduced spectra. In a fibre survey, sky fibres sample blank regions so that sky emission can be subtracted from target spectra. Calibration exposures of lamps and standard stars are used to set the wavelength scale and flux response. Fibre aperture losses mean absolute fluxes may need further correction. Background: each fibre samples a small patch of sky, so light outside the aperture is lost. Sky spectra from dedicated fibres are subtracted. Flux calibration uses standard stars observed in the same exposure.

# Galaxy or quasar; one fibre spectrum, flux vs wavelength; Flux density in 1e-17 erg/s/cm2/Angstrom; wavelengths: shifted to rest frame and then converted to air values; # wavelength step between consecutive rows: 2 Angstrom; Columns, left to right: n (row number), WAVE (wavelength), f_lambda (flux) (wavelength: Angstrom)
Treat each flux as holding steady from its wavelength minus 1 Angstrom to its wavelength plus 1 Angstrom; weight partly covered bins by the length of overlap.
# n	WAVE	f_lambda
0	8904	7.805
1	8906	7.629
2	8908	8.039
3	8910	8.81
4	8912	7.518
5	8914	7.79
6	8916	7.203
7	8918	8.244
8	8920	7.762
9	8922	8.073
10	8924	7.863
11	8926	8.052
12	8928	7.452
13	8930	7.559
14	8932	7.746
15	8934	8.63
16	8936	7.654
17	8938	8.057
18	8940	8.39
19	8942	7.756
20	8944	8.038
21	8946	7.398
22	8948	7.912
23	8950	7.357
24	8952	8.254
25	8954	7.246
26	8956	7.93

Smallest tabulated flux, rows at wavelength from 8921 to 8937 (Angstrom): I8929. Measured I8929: 7.452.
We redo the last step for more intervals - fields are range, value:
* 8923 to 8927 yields 7.863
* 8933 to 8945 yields 7.654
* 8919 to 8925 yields 7.762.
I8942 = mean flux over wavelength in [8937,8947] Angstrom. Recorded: 7.93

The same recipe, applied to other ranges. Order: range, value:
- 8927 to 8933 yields 7.59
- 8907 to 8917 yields 7.87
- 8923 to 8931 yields 7.73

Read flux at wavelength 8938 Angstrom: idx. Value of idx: 8.057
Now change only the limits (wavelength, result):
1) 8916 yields 7.203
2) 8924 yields 7.863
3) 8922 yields 8.073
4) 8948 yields 7.912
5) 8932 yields 7.746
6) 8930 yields 7.559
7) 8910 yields 8.81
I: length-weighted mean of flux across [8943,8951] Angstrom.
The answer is 7.68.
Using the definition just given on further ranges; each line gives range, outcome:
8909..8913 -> 8.16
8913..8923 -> 7.81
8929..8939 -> 7.93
